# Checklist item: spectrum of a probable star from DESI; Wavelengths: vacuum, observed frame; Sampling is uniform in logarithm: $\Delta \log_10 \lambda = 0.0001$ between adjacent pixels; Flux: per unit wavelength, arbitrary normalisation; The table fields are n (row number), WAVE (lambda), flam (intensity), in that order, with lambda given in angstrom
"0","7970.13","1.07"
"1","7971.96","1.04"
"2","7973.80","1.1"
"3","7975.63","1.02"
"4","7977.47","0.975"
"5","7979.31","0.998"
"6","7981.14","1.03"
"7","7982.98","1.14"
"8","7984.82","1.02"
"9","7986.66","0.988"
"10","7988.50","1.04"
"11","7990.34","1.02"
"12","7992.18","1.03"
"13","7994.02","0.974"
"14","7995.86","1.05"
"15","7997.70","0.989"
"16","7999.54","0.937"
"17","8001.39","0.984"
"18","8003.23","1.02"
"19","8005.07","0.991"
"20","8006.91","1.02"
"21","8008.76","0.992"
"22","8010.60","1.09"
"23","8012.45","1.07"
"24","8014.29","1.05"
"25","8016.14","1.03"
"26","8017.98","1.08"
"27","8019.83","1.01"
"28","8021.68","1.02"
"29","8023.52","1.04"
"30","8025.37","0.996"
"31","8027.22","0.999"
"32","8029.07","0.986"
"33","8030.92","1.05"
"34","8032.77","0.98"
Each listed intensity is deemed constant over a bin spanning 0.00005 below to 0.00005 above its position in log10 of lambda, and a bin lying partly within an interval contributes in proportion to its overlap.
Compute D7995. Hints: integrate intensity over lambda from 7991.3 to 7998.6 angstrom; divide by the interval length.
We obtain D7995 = 1.01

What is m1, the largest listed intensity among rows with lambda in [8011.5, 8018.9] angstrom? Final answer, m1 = 1.08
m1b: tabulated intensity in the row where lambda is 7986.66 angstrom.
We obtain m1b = 0.988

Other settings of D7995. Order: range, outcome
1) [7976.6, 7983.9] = 1.04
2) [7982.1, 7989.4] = 1.05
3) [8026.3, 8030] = 0.992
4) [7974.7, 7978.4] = 0.998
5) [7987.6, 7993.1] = 1.03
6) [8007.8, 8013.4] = 1.05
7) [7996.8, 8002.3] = 0.969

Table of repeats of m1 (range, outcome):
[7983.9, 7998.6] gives 1.05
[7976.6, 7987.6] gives 1.14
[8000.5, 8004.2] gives 1.02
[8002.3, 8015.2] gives 1.09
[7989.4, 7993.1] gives 1.03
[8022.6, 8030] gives 1.04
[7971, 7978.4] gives 1.1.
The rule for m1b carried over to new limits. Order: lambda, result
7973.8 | 1.1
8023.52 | 1.04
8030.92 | 1.05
